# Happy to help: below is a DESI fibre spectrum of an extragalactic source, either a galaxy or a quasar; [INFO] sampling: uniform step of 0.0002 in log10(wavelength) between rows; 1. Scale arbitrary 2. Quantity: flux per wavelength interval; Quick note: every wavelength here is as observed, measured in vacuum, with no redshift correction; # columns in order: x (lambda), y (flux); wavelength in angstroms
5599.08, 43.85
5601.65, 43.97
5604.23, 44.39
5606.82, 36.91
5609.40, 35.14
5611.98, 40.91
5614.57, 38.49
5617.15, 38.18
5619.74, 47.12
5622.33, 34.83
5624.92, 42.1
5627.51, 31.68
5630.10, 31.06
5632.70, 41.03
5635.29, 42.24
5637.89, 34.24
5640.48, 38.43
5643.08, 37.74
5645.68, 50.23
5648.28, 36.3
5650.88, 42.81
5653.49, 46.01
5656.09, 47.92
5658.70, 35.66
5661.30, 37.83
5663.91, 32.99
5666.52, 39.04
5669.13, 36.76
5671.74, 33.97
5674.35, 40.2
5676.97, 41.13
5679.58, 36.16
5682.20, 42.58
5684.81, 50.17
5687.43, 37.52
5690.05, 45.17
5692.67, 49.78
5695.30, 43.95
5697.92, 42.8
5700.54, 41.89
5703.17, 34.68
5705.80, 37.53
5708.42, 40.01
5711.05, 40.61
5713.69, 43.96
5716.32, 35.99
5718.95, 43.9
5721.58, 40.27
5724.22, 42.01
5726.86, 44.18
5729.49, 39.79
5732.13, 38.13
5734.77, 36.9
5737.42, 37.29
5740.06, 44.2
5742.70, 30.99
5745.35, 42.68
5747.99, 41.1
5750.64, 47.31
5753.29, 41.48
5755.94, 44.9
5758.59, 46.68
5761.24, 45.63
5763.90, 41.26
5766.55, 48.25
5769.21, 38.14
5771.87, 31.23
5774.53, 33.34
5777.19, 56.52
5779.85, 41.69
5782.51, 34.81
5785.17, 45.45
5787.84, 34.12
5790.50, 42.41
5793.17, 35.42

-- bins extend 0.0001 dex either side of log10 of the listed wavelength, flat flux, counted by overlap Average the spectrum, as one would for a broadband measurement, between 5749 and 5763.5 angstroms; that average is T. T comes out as 44.8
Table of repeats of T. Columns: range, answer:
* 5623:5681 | 38.8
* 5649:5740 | 40.6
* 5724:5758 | 40.9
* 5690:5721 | 41.5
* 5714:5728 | 41.4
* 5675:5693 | 42.8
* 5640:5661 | 41.8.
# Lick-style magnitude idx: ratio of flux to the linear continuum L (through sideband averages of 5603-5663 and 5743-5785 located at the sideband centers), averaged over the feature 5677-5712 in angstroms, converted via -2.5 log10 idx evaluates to -0.03 mag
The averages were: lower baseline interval 39.6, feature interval 41.8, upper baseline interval 42.1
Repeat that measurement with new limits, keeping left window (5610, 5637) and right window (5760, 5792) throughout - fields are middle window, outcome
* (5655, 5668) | 0.02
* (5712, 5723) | -0.02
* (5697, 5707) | 0.02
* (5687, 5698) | -0.12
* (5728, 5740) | 0.04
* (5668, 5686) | -0.02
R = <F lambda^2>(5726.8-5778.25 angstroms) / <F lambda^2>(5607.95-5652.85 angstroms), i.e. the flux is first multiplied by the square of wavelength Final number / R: 1.10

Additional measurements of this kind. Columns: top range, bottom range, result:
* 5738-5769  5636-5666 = 1.11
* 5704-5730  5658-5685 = 1.08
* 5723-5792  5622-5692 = 1.08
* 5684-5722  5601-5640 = 1.11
